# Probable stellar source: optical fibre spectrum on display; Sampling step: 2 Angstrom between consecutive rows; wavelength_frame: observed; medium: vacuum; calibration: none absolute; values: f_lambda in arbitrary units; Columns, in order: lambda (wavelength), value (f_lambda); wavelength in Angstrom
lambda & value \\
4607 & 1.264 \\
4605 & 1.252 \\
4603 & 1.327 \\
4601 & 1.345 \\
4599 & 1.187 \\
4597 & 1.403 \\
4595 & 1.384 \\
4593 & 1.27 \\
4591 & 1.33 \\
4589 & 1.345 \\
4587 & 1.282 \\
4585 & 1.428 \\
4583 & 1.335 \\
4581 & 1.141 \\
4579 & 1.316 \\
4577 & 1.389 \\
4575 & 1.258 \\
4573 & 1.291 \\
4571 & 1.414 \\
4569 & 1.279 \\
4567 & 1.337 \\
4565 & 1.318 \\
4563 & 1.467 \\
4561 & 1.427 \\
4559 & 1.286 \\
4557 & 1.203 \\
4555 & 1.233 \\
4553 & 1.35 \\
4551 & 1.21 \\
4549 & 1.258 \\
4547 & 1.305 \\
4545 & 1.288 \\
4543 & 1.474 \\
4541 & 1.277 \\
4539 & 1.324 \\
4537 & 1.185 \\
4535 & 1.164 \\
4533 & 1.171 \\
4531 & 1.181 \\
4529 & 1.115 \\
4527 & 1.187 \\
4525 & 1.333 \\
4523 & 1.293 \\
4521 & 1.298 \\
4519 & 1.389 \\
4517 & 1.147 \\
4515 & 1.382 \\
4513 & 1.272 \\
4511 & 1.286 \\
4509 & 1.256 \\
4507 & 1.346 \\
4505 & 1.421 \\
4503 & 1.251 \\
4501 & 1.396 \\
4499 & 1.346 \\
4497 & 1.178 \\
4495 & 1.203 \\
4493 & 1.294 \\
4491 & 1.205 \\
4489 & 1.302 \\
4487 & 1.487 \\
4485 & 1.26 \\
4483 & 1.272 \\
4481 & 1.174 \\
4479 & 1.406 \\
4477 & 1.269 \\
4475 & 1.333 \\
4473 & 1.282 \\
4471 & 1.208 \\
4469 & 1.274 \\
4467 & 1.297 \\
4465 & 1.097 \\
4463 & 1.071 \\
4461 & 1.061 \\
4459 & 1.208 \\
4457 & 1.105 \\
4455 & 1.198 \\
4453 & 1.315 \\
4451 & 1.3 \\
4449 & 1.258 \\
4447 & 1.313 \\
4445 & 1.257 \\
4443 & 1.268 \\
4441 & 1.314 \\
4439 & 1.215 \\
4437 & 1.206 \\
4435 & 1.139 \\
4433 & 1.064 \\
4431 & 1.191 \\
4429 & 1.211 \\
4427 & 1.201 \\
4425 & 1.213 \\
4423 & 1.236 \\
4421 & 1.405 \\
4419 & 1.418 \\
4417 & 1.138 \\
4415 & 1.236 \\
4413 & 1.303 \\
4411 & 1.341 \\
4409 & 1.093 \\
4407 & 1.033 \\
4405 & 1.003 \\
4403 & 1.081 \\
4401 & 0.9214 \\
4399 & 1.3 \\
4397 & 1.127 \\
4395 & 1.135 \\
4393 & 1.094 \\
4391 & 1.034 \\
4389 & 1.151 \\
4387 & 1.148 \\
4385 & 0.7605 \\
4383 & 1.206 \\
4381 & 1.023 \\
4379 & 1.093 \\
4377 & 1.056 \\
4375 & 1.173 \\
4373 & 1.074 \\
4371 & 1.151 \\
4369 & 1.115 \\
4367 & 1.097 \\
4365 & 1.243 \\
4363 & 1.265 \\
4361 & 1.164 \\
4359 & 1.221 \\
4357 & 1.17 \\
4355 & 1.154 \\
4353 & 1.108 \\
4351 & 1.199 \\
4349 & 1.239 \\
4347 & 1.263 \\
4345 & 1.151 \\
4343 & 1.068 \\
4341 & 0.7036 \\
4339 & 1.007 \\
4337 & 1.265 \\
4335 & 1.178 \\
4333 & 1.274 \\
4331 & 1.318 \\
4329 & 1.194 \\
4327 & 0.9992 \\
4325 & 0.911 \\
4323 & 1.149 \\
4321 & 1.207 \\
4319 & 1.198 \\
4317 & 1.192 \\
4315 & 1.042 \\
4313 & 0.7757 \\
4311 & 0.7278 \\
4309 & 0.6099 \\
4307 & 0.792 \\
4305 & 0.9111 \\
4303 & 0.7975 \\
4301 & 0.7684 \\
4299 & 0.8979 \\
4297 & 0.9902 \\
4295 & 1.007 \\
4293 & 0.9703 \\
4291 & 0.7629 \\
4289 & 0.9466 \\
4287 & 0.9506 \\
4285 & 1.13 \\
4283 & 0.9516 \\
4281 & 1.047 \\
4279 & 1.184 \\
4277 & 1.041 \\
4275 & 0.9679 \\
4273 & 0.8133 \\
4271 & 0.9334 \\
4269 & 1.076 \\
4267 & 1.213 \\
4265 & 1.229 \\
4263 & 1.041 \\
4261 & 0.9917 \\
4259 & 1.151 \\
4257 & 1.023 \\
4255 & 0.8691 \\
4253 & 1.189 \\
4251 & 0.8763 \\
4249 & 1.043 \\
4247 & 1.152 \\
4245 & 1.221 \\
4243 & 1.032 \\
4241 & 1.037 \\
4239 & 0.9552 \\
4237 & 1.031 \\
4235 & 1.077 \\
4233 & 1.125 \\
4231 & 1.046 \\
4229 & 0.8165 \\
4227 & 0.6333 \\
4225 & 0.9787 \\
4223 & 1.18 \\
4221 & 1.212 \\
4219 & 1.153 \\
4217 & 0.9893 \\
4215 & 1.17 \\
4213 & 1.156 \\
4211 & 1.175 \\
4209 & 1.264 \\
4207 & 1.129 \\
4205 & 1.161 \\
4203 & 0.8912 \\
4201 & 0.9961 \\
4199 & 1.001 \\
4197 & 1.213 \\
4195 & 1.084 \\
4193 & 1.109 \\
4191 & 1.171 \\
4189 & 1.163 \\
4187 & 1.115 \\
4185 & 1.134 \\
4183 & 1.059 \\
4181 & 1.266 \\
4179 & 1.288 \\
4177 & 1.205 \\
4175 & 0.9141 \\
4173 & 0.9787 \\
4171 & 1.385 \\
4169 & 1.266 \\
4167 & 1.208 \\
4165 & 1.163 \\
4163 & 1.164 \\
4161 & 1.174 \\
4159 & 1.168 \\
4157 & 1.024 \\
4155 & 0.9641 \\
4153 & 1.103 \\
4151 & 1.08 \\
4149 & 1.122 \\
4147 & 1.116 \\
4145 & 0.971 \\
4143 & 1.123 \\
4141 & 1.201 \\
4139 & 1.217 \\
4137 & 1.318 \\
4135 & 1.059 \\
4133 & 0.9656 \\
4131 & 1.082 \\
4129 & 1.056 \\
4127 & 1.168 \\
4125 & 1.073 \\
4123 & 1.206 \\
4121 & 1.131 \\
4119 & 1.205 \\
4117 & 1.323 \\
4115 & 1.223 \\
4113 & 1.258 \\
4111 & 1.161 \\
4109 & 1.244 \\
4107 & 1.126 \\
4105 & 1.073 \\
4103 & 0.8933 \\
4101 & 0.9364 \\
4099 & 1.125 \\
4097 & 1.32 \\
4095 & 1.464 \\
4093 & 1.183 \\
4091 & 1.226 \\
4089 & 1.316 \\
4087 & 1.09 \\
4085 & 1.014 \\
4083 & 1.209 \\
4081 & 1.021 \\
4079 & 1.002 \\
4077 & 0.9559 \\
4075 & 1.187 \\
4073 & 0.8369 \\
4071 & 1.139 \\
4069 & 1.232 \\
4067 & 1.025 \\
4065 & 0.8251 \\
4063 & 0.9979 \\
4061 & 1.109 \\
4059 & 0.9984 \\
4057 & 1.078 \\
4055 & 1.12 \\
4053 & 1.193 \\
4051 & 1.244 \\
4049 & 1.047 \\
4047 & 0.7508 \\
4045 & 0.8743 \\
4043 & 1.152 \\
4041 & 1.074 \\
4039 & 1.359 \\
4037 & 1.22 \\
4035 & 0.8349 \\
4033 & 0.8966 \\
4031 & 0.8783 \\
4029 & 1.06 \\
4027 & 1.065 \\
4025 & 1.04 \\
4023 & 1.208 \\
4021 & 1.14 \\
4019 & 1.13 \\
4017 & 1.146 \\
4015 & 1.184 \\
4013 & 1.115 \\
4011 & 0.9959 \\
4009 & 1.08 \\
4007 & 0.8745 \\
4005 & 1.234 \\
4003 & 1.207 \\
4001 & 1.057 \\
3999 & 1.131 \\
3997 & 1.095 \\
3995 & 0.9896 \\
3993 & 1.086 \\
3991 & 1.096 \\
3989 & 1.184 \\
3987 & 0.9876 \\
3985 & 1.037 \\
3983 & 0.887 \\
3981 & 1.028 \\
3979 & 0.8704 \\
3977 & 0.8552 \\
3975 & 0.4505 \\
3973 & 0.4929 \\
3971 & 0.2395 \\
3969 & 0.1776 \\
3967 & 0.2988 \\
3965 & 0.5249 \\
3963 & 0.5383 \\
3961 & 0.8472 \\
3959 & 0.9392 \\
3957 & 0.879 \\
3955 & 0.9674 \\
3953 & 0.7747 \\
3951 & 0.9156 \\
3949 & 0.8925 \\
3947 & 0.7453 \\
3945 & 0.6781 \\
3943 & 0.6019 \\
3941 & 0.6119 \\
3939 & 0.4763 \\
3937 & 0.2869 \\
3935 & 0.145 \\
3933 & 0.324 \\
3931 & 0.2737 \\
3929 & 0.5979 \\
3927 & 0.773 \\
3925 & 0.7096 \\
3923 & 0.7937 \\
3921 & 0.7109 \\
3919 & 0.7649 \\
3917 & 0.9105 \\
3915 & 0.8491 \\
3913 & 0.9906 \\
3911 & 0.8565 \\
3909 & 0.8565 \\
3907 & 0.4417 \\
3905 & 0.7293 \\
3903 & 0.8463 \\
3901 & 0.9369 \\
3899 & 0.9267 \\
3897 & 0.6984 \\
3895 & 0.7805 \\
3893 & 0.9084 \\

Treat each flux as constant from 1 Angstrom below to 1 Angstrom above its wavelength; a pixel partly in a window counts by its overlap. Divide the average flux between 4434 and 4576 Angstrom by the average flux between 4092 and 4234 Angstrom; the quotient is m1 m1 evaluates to 1.13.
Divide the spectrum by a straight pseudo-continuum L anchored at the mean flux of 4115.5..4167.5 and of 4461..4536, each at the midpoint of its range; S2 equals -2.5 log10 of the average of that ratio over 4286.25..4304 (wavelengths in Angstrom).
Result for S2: 0.30 mag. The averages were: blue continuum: 1.13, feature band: 0.898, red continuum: 1.26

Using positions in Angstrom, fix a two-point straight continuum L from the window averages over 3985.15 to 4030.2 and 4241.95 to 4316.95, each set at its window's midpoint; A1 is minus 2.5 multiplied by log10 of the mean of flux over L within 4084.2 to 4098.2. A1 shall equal -0.17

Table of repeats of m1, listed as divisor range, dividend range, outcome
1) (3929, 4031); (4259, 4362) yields 1.24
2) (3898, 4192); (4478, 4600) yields 1.31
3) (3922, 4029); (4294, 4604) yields 1.45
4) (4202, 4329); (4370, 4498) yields 1.17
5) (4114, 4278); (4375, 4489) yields 1.09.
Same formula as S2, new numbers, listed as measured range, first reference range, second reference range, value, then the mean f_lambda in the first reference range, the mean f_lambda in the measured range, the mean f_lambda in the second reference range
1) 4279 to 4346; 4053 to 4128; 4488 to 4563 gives 0.20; 1.12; 1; 1.28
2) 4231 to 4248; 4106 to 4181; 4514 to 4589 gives 0.10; 1.15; 1.08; 1.29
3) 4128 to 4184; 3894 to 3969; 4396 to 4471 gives -0.22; 0.693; 1.13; 1.2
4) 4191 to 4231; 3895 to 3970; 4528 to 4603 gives -0.13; 0.685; 1.07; 1.3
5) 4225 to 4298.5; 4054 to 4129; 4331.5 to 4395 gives 0.11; 1.12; 1.01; 1.13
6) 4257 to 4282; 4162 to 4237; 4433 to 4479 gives 0.08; 1.11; 1.06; 1.23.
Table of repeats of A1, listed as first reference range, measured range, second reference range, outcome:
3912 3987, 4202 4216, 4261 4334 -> -0.23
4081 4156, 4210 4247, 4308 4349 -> 0.05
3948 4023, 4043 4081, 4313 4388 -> -0.09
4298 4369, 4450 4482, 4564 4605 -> -0.02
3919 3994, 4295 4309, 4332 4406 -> 0.23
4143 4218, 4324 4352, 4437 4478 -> 0.05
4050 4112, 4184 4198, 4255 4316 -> -0.12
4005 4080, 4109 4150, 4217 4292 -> -0.10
